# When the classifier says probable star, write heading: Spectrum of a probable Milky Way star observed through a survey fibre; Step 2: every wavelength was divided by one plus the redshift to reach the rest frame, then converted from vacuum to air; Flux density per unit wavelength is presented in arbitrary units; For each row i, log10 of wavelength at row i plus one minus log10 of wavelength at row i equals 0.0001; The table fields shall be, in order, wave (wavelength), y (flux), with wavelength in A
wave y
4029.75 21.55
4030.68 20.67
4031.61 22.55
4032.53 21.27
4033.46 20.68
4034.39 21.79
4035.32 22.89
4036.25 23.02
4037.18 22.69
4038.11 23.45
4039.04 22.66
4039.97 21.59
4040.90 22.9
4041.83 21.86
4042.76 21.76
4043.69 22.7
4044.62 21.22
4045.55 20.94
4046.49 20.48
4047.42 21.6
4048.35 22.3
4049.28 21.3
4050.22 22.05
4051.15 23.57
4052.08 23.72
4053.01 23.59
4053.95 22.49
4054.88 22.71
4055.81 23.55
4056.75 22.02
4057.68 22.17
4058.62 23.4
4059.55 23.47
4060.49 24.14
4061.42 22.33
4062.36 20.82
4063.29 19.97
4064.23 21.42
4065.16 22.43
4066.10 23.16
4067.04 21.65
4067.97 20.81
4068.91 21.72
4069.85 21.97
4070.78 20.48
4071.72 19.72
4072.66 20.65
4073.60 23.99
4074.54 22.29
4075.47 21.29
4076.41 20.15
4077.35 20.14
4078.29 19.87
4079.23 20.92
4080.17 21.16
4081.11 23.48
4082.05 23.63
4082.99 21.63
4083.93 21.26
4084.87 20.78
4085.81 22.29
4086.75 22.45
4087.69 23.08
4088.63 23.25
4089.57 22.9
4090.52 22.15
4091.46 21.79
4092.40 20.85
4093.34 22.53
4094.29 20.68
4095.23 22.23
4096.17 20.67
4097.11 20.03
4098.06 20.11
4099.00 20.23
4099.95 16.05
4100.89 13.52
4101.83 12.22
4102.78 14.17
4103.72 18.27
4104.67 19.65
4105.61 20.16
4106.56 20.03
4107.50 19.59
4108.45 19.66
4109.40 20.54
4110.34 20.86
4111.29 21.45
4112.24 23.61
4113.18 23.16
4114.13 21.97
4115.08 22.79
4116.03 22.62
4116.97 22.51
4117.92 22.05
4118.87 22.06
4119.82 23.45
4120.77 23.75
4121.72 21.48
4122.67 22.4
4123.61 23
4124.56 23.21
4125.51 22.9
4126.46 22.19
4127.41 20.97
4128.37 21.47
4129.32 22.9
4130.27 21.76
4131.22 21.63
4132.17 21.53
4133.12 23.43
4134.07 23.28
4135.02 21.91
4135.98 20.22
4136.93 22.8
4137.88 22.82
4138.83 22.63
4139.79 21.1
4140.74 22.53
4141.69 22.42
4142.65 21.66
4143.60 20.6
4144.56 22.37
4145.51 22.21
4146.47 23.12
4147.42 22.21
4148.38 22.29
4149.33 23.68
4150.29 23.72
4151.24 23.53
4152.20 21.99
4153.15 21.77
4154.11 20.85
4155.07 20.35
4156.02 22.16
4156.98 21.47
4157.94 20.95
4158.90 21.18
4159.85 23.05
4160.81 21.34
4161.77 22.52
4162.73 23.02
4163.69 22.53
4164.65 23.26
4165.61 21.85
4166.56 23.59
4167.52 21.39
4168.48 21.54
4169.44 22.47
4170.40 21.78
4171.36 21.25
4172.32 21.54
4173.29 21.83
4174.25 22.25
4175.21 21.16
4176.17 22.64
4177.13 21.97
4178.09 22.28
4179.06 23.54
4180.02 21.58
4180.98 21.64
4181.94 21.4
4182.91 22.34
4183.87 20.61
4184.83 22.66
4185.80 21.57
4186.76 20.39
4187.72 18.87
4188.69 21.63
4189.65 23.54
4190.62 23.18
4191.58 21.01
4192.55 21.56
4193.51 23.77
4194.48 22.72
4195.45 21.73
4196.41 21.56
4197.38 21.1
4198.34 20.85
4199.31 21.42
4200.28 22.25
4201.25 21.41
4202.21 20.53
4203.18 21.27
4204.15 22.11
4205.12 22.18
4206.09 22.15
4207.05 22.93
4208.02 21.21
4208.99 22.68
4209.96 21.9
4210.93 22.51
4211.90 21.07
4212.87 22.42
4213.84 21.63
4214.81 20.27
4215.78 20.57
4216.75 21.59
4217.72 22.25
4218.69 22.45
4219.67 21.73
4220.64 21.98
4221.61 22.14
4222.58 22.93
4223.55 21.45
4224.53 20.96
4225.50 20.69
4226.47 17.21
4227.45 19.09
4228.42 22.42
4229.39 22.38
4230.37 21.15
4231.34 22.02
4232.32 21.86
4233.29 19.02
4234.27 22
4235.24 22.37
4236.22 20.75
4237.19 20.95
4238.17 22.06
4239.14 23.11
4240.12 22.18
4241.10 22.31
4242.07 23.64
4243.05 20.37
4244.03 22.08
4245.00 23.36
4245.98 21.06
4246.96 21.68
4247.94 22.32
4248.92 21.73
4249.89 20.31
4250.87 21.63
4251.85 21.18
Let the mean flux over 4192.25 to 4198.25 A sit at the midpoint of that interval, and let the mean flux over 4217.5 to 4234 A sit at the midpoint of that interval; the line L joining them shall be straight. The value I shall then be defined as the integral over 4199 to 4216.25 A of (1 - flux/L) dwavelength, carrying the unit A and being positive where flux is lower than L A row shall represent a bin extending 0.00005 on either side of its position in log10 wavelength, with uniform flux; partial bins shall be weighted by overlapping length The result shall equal 0.0 A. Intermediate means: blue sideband 22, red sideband 21.3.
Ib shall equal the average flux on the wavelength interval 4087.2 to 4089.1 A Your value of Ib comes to 23.2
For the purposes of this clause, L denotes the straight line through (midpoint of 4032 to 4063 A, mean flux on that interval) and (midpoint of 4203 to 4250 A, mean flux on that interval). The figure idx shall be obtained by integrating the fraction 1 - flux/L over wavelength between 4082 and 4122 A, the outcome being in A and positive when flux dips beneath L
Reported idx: 2.3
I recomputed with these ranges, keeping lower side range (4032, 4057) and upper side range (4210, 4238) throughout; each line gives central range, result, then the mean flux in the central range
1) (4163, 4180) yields -0.42 A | 22.2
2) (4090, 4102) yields 1.28 A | 19.7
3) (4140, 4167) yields -0.61 A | 22.2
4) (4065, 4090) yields 0.40 A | 21.7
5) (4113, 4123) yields -0.30 A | 22.5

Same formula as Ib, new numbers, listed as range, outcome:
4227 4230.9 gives 21.3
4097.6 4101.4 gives 17.4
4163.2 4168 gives 22.5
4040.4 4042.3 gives 22.4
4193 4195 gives 23.2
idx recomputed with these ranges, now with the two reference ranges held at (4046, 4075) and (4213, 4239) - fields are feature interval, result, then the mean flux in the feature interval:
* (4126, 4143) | -0.2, 22.1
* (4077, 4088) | 0.1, 21.7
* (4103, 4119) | 0.6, 21.1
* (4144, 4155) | -0.4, 22.4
